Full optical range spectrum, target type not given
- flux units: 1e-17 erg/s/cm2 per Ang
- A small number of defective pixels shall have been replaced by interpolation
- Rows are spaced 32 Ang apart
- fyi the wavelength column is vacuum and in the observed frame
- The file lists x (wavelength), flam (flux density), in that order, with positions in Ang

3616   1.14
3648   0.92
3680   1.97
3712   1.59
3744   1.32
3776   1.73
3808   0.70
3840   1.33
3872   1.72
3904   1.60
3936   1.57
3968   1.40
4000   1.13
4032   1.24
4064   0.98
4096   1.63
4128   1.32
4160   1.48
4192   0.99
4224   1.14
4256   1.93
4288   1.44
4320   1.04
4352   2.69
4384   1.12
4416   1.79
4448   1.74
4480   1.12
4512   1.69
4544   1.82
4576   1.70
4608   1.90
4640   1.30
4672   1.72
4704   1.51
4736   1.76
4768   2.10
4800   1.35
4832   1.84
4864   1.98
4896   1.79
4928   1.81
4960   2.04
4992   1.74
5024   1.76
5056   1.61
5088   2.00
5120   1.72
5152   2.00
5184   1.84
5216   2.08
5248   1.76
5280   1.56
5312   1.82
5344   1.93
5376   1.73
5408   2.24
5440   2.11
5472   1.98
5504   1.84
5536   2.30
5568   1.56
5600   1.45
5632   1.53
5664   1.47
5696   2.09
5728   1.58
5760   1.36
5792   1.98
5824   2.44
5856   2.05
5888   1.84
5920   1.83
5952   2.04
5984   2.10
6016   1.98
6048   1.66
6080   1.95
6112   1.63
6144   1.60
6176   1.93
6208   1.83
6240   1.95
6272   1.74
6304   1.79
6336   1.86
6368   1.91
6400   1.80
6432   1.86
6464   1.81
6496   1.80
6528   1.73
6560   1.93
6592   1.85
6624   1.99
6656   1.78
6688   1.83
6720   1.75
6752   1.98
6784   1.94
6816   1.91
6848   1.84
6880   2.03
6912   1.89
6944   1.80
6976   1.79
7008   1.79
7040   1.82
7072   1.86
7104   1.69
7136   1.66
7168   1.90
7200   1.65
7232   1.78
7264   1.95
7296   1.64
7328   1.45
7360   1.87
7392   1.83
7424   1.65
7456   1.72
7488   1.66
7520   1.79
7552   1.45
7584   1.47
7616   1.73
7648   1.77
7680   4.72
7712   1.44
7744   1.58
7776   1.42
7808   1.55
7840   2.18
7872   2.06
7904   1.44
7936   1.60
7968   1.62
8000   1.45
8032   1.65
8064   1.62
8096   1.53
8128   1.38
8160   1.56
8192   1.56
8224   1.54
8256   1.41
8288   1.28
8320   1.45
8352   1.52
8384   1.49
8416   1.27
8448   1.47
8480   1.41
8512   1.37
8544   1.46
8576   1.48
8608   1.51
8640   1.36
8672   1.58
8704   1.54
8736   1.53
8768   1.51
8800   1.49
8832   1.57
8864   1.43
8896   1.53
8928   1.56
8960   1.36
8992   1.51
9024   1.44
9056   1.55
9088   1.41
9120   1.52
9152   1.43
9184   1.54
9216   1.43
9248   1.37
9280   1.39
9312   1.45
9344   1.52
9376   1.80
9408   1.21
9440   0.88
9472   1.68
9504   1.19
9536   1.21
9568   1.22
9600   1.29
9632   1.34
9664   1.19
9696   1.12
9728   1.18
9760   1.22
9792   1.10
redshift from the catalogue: 0.168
